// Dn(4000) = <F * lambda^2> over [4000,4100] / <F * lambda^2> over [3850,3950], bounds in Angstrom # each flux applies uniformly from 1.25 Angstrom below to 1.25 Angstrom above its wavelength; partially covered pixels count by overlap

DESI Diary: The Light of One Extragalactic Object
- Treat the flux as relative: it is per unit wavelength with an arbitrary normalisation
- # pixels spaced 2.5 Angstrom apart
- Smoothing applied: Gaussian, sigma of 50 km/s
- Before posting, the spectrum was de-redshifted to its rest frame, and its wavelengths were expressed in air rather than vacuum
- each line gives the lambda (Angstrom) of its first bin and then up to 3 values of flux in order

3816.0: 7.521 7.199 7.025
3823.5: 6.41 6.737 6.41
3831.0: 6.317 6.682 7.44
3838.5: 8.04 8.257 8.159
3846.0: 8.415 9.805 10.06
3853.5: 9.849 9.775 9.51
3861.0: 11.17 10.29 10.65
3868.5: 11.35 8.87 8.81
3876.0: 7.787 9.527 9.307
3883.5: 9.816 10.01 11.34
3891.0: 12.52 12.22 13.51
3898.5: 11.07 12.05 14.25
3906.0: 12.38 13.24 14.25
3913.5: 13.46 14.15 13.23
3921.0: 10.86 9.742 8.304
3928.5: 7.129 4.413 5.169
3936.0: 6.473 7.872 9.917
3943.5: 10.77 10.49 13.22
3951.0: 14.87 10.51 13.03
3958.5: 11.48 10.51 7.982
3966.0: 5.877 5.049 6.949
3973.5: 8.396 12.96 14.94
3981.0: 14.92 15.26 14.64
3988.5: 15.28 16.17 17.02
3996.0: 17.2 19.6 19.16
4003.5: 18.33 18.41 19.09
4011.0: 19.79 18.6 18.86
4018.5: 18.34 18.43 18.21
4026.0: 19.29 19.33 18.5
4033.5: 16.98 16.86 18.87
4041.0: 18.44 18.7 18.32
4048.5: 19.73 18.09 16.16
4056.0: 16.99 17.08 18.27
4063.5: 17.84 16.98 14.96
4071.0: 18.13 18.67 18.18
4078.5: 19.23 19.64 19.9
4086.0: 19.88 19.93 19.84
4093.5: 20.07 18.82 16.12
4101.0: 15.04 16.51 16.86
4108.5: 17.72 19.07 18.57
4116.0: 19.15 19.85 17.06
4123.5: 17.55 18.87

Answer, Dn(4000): 1.89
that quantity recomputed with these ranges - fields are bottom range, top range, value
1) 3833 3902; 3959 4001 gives 1.38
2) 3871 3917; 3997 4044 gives 1.71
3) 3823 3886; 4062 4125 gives 2.33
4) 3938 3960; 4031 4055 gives 1.65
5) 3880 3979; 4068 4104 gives 1.89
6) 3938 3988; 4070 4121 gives 1.78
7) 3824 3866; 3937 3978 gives 1.24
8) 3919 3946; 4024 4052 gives 2.34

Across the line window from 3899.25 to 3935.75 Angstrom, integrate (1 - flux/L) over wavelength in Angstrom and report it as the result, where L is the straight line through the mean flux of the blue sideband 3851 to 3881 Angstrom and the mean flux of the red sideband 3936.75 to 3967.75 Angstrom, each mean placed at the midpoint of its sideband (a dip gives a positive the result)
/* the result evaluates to -2.4 Angstrom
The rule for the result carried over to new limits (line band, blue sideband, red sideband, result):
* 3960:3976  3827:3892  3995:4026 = 8.2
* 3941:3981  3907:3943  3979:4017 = 8.5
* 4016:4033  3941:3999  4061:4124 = -4.2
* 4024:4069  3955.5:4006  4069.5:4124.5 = -4.8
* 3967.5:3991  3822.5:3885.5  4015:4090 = 4.0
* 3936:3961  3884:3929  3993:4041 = 5.9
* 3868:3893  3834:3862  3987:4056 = 1.9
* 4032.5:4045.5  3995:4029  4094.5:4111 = 0.2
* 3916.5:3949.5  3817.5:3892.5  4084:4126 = 7.6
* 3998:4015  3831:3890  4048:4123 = -4.5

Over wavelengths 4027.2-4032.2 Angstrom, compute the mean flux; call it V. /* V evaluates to 18.9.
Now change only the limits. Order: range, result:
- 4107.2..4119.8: 18.9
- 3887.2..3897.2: 12.4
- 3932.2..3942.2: 7.33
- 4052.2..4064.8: 17.3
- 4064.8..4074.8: 17.2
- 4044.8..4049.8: 19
